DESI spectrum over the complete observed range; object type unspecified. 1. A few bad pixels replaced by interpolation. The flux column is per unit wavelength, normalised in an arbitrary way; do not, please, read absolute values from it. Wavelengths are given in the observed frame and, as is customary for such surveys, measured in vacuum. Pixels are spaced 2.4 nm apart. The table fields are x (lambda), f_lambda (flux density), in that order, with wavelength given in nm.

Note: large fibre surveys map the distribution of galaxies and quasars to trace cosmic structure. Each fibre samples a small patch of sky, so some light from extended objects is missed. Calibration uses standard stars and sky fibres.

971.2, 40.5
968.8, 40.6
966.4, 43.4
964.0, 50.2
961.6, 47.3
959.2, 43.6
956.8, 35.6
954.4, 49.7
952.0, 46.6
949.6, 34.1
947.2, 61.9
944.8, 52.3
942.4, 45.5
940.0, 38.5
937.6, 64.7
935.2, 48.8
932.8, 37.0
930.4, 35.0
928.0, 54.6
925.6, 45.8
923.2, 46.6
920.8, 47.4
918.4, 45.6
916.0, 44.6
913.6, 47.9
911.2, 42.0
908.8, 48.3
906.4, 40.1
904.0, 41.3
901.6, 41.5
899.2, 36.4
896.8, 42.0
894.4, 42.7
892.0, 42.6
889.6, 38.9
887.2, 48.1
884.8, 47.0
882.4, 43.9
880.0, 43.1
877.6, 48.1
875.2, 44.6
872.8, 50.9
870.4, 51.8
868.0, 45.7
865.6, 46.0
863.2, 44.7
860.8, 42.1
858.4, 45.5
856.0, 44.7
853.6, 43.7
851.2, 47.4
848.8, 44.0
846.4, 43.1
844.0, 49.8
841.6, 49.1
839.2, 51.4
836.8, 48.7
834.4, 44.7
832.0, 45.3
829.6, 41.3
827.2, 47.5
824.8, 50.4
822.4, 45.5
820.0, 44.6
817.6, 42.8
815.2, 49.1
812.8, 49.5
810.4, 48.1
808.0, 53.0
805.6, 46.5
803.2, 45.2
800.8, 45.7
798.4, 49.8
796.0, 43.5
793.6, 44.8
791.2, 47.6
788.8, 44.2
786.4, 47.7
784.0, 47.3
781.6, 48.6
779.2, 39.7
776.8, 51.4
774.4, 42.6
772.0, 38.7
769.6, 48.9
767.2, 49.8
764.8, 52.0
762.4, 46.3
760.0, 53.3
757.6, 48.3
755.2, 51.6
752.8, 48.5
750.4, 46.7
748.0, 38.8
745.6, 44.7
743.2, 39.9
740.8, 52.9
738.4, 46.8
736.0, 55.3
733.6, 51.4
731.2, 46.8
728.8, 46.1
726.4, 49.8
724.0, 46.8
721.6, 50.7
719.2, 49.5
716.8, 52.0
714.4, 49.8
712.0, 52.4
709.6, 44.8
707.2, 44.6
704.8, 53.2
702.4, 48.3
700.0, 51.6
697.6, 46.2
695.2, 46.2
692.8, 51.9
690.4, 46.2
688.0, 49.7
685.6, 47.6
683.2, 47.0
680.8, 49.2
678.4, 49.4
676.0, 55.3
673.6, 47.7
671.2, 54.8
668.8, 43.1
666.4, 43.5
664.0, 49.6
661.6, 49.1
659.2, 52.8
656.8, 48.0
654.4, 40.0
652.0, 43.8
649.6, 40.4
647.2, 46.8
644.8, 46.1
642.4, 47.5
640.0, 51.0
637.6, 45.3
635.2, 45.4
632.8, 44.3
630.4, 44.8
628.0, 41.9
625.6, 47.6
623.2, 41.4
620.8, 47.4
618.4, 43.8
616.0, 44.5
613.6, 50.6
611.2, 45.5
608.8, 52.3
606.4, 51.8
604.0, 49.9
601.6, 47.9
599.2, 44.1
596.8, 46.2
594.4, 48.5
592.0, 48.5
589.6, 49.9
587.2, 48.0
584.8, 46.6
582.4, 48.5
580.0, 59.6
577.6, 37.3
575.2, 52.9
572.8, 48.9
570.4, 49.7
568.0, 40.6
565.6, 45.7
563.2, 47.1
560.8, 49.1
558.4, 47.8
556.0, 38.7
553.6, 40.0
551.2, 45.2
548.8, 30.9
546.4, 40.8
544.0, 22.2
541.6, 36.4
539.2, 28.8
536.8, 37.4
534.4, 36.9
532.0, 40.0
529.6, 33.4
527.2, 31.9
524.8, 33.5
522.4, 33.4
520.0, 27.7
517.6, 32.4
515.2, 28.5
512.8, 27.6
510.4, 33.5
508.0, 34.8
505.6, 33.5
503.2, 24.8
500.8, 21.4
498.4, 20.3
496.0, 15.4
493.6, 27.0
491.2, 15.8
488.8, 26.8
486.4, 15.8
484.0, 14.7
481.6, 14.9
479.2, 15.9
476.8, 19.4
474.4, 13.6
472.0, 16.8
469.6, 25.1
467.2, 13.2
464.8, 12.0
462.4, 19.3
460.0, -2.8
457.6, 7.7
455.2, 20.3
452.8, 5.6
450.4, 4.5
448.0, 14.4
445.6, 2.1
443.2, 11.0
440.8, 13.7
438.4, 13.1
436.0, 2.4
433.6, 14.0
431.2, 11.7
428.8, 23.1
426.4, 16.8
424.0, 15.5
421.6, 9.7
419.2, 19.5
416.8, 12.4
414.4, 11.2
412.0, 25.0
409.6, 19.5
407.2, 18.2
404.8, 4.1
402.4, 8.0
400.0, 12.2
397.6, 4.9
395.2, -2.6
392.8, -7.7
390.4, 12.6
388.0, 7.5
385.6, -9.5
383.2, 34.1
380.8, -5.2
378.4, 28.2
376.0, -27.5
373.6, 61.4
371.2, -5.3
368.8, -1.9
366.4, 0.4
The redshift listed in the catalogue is 0.26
